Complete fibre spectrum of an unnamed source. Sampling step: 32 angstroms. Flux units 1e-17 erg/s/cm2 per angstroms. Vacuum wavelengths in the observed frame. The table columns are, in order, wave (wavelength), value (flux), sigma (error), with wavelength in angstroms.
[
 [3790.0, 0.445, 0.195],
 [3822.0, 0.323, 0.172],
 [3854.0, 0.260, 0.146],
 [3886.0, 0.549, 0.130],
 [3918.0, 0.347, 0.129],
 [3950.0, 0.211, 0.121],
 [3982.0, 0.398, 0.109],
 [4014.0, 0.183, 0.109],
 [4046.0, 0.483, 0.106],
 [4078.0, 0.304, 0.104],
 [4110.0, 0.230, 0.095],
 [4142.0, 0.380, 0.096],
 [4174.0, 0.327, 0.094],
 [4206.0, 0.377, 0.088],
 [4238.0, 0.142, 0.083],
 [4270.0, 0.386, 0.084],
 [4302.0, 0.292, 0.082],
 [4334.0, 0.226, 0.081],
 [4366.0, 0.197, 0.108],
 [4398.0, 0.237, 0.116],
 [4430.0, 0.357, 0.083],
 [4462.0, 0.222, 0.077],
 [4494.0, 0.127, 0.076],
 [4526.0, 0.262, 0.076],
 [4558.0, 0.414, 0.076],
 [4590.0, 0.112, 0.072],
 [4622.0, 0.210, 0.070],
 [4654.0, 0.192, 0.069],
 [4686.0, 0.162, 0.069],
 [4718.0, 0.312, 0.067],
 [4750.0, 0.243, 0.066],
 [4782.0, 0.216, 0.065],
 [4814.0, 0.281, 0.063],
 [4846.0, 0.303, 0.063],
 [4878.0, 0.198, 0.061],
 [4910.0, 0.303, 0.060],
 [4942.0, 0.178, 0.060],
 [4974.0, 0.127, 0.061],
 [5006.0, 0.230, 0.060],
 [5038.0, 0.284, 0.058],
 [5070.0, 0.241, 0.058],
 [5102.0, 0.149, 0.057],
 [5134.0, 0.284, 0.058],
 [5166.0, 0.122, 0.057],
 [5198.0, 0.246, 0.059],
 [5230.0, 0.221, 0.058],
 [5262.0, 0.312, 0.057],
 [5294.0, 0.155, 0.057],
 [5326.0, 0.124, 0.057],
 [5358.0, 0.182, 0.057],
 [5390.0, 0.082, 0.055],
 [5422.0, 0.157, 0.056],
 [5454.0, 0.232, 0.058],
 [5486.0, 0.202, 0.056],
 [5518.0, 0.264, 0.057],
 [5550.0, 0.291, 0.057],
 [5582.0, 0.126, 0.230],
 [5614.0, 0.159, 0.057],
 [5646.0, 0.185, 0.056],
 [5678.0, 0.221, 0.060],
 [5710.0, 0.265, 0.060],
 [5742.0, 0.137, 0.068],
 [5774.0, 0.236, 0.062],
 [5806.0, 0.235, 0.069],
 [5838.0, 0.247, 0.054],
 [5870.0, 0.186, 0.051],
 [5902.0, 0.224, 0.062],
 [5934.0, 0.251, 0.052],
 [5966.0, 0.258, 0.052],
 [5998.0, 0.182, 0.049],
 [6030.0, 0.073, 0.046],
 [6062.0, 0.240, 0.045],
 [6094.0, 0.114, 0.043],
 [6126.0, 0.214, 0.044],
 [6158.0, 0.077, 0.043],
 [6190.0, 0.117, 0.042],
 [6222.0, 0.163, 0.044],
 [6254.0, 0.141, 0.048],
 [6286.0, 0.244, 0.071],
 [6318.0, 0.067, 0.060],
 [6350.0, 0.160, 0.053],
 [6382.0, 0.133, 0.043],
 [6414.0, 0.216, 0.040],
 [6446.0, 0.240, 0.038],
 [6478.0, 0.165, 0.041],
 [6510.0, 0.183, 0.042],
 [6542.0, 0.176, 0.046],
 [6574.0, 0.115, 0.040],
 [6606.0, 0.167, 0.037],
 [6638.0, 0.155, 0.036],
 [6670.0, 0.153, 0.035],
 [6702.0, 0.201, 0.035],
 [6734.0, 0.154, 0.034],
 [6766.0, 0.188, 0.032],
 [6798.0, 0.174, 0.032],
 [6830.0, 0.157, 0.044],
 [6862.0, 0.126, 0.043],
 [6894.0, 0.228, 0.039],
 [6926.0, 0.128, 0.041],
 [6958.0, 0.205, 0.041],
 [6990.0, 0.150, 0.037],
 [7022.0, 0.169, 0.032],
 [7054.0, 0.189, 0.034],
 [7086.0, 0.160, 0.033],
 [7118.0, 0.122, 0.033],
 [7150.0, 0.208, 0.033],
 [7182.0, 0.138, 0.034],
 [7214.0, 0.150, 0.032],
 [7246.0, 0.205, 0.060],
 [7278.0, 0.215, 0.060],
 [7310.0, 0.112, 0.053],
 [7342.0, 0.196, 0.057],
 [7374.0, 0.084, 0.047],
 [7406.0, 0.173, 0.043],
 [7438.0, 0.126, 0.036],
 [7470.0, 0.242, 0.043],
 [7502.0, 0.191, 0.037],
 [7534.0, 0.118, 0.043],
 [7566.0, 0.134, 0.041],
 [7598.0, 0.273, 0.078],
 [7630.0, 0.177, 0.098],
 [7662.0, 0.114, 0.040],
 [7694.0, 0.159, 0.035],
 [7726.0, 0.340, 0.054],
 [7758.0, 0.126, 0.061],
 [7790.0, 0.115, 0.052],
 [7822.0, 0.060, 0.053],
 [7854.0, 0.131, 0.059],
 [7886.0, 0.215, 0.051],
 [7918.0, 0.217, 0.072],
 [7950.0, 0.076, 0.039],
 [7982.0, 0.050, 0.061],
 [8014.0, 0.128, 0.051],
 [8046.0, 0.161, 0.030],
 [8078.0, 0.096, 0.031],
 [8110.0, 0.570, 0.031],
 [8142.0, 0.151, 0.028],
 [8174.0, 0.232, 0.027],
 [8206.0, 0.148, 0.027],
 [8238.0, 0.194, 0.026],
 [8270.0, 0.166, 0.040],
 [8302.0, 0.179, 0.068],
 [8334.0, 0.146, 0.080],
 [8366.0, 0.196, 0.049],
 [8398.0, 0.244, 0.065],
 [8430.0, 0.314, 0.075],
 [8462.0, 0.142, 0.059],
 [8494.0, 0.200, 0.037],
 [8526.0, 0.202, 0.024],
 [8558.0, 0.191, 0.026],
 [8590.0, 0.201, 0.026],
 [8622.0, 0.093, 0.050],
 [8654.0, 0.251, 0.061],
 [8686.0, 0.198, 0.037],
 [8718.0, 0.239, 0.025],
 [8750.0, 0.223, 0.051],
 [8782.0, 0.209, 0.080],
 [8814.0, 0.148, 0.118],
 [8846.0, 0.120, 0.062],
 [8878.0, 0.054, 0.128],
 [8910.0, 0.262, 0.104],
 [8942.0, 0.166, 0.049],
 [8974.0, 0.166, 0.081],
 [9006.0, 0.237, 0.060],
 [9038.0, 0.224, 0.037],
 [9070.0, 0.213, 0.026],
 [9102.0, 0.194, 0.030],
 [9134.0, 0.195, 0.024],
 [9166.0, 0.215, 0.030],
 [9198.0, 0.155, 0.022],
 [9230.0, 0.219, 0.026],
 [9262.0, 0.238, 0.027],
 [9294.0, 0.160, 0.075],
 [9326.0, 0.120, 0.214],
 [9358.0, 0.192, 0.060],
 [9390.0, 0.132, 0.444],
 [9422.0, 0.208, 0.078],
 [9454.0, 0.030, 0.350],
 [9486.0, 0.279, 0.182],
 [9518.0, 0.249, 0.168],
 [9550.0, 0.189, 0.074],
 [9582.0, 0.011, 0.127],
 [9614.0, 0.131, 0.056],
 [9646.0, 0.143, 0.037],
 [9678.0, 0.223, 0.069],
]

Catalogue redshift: 1.173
